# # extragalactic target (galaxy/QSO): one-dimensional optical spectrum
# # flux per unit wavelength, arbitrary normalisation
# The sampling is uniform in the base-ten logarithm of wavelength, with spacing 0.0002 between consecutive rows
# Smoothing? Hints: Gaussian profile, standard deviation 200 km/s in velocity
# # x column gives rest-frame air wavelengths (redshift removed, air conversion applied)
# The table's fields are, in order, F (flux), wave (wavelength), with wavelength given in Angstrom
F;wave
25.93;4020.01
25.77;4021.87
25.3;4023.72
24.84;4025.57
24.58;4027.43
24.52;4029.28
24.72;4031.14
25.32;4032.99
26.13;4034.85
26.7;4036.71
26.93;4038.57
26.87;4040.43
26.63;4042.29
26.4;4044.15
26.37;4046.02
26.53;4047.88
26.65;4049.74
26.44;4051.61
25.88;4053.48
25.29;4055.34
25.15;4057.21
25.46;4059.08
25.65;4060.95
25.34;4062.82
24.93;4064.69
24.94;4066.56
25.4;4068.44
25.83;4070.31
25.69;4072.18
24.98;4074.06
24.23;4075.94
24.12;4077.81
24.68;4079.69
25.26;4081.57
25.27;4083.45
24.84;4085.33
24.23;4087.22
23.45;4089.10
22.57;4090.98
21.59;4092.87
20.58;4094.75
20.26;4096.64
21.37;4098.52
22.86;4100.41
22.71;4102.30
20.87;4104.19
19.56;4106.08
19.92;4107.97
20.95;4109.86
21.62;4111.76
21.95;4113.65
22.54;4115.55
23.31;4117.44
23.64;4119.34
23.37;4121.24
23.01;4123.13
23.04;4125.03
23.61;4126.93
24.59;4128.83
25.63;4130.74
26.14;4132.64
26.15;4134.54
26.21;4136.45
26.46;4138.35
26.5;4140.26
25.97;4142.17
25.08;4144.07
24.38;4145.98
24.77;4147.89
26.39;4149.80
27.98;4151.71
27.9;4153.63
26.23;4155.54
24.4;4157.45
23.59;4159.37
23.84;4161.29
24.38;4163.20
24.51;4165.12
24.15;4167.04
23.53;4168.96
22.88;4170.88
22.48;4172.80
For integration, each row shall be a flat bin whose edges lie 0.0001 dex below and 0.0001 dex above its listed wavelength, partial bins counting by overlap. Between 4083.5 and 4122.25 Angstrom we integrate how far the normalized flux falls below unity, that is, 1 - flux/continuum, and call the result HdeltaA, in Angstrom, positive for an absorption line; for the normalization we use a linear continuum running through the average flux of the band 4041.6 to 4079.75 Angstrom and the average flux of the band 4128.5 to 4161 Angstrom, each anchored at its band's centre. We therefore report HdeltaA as 5.26 Angstrom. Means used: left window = 25.6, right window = 25.8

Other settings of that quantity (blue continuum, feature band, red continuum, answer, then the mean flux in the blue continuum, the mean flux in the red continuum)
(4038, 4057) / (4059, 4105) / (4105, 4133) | 1.5 Angstrom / 26.3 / 22.8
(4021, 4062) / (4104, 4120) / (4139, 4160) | 2.6 Angstrom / 25.8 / 25.8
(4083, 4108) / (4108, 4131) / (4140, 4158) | 1.0 Angstrom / 22.2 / 26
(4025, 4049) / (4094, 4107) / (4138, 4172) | 2.2 Angstrom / 25.9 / 25.1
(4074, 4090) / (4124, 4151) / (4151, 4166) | -0.3 Angstrom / 24.5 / 25.3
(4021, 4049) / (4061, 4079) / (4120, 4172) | 0.4 Angstrom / 25.9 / 25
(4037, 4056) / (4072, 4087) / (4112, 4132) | 0.2 Angstrom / 26.4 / 23.4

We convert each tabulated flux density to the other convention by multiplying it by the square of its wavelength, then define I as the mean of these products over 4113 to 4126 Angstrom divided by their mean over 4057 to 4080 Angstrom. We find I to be 0.9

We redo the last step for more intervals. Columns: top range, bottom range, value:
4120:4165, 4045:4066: 1.02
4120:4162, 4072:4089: 1.05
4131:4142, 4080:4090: 1.09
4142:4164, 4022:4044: 1.05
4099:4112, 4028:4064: 0.84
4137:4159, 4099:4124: 1.20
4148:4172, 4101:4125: 1.16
